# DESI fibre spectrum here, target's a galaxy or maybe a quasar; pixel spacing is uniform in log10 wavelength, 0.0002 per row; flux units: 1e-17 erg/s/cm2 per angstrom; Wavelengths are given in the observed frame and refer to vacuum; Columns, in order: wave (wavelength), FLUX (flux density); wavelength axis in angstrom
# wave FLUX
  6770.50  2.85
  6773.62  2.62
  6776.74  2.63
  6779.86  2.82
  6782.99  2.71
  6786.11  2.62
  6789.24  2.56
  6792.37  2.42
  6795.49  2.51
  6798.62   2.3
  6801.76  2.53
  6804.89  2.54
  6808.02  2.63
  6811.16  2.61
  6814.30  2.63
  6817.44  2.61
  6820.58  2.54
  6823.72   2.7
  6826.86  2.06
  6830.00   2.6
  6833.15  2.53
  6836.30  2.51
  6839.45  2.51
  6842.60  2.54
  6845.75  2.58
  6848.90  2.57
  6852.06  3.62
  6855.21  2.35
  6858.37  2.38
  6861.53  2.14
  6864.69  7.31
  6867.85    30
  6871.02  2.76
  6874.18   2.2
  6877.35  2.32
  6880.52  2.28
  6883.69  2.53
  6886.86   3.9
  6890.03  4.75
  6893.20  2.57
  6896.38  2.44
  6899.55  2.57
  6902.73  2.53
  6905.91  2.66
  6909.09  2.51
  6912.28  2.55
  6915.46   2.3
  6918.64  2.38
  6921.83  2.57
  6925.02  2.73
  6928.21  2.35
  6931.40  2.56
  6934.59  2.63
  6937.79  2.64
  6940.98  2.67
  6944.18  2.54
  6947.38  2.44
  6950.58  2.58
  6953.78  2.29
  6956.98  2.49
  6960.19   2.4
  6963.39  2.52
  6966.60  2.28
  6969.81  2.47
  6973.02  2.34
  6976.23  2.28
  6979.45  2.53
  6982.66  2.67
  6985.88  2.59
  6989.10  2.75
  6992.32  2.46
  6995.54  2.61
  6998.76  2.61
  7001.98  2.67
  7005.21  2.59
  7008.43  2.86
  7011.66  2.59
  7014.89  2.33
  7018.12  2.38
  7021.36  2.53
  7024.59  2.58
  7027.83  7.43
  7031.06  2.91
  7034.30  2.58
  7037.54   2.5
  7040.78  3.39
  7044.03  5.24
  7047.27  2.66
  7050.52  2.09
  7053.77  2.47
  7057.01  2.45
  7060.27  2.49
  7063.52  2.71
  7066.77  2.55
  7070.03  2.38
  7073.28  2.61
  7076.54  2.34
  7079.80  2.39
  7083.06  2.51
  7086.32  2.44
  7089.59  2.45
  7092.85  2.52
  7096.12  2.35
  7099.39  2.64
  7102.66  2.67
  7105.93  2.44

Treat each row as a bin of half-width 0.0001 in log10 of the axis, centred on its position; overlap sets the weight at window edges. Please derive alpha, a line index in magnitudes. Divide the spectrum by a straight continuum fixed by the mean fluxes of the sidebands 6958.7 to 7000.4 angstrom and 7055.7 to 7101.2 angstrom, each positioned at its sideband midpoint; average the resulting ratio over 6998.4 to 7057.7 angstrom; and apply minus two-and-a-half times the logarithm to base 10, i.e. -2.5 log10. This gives -0.20 mag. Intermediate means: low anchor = 2.5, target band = 3.01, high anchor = 2.49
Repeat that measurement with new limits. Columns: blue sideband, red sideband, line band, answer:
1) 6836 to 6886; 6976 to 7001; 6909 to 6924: 0.44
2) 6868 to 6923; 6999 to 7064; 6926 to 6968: 0.28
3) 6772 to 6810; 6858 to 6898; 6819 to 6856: 0.47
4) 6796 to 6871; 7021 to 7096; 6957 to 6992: 0.30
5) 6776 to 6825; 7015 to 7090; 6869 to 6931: -0.07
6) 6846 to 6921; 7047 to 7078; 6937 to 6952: 0.33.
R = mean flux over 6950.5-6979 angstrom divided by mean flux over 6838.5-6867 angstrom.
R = 0.63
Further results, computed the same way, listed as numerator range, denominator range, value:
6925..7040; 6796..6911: 0.76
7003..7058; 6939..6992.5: 1.22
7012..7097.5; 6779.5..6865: 1.06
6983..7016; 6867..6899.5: 0.54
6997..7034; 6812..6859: 1.17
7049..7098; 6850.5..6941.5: 0.65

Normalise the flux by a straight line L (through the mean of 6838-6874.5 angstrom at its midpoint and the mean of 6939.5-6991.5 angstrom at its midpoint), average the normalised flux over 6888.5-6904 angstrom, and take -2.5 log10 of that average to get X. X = 0.408 mag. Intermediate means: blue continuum 5.37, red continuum 2.49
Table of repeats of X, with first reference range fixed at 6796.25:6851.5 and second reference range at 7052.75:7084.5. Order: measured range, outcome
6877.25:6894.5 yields -0.23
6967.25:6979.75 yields 0.06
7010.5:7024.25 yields 0.02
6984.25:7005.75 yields -0.04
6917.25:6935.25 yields 0.00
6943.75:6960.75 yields 0.03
